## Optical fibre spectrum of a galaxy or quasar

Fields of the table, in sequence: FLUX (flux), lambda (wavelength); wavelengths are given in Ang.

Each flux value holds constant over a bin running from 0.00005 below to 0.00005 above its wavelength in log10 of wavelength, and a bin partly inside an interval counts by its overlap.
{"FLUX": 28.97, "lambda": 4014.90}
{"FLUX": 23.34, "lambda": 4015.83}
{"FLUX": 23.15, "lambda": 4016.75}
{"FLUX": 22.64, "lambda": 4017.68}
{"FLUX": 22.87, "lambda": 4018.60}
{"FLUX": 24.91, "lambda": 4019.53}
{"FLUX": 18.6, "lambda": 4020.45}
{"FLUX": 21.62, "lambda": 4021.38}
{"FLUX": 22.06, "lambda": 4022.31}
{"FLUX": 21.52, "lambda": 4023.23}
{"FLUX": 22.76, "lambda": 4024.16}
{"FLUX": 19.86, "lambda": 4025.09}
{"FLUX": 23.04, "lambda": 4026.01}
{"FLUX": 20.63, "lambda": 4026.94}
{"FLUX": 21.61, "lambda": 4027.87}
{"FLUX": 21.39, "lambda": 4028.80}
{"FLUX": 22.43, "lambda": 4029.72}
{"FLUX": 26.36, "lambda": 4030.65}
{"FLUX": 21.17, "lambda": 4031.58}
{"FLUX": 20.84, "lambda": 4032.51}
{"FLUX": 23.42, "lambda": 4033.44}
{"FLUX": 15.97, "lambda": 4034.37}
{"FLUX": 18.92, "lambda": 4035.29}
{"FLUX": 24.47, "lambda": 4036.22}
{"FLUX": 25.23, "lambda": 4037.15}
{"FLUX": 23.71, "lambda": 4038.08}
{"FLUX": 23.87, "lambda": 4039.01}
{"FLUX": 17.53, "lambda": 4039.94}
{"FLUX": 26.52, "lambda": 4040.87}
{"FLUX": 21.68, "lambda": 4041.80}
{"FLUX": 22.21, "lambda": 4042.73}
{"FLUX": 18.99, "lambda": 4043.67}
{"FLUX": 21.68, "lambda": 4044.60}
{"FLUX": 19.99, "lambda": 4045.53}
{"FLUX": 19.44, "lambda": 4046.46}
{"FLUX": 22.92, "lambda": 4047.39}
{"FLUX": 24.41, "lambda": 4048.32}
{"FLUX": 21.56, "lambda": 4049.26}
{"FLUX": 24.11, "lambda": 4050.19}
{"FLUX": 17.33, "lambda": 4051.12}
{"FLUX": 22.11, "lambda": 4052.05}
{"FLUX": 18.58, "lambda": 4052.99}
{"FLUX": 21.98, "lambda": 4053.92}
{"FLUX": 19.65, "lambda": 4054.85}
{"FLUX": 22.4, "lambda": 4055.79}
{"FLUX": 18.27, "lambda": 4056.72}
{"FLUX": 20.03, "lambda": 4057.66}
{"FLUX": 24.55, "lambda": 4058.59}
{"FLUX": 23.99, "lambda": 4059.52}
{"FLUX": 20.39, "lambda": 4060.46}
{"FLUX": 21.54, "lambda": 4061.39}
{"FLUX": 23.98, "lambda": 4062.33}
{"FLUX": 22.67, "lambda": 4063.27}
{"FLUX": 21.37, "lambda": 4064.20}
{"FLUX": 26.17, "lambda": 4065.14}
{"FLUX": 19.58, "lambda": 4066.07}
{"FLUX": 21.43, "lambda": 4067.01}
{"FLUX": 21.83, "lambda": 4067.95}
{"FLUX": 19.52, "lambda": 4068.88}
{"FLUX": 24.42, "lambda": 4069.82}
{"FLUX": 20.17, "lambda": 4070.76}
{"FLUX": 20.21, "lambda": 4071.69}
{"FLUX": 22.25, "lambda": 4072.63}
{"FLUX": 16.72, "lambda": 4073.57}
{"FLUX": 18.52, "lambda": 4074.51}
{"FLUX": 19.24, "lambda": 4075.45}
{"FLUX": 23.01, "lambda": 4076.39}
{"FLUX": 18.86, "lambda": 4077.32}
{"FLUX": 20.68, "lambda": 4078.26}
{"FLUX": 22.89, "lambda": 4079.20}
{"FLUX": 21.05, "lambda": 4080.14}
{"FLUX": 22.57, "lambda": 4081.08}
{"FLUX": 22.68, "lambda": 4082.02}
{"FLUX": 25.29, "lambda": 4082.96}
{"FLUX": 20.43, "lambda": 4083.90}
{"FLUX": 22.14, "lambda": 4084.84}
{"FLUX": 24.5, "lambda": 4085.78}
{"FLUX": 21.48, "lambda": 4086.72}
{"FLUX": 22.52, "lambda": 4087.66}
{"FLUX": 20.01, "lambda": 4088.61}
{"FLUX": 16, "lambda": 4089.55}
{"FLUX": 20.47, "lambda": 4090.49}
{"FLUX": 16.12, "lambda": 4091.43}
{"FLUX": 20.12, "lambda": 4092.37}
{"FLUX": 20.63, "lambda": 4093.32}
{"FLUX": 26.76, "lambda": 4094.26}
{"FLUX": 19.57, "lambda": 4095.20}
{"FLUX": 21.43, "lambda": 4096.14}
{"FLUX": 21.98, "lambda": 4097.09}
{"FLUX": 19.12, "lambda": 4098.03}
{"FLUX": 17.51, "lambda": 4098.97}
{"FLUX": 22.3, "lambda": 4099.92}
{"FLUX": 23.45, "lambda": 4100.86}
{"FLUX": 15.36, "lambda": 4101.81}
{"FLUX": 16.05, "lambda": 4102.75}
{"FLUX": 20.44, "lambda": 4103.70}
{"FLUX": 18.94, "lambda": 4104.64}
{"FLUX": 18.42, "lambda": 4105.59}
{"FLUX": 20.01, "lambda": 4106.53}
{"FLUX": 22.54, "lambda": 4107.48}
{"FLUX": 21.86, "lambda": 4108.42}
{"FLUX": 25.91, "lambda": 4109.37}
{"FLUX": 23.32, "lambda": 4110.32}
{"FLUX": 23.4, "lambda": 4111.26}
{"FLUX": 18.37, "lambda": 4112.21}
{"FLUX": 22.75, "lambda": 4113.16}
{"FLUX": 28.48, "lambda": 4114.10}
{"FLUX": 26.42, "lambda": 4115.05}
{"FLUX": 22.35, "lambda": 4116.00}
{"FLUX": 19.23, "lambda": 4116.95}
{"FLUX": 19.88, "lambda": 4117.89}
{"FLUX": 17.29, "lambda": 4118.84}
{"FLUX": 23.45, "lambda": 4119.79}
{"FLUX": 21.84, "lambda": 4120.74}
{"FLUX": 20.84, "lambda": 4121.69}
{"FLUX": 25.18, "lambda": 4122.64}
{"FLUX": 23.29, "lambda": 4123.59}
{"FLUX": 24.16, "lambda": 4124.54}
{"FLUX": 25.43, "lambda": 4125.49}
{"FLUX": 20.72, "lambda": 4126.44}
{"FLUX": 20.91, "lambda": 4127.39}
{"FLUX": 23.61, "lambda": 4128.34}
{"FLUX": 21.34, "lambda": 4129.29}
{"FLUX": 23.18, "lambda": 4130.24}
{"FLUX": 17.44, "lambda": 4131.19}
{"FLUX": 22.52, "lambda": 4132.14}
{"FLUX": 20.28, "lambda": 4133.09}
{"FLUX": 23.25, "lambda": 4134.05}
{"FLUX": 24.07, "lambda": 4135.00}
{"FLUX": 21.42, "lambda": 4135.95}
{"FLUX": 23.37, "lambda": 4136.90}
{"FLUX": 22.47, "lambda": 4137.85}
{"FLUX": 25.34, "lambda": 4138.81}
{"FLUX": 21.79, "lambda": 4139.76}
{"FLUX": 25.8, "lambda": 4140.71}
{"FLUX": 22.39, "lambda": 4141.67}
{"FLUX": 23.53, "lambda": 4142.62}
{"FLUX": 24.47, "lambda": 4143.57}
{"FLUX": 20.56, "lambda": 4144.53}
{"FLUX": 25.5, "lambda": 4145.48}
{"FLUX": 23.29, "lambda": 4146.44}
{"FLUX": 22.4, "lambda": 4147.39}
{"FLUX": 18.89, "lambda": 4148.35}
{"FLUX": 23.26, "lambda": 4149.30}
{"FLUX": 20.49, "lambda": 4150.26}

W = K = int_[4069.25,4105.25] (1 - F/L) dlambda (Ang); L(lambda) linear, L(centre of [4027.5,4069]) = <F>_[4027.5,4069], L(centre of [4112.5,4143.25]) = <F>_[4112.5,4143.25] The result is 2.44 Ang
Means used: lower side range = 21.8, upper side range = 22.6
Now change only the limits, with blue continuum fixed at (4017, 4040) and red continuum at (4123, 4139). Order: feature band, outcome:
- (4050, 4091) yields 1.7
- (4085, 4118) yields 1.8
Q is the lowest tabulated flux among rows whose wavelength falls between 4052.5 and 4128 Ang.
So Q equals 15.36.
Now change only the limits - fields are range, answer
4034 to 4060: 15.97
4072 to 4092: 16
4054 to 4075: 16.72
